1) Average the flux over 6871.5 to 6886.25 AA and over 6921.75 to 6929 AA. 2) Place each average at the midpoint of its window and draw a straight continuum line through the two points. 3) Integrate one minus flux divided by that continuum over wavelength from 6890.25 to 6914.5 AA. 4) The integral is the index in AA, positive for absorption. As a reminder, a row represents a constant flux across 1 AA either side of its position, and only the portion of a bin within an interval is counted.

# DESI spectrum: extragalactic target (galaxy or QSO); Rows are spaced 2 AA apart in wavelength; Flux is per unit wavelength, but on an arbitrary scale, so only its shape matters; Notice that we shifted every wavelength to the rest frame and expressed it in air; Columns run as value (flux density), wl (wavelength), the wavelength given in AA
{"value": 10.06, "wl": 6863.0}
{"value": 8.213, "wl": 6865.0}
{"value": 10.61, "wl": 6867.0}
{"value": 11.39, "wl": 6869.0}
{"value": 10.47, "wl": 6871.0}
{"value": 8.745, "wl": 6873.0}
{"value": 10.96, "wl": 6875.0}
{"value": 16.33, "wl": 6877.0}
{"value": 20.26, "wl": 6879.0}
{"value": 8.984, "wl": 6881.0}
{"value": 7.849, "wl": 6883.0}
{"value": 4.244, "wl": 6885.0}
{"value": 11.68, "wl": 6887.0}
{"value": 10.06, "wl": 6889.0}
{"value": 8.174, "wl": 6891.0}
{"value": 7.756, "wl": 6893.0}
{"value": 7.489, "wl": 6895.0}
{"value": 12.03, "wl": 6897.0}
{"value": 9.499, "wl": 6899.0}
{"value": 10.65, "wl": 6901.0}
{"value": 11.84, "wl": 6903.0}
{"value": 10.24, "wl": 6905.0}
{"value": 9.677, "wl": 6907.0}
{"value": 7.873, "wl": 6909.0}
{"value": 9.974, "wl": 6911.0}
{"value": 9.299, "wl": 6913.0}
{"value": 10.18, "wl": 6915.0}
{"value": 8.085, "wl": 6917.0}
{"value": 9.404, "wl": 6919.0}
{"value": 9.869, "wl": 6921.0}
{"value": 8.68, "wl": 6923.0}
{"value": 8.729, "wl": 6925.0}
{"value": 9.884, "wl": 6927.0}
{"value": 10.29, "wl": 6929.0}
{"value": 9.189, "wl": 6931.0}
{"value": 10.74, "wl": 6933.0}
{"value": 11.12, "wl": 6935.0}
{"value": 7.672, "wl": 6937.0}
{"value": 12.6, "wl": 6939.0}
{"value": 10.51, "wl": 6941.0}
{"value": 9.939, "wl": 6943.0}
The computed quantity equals 1.4 AA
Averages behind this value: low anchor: 11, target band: 9.57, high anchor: 9.29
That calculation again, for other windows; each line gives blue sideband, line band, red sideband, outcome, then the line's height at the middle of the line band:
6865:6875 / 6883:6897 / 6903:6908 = 2.4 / 10.3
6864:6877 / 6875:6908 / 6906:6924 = -1.7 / 9.92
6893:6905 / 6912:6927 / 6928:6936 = 1.5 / 10.2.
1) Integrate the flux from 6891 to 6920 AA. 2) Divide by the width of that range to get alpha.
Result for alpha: 9.52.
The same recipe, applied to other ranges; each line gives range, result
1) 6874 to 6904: 10.5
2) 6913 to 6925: 9.21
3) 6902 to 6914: 9.82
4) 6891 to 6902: 9.37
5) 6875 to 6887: 11.5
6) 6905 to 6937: 9.5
